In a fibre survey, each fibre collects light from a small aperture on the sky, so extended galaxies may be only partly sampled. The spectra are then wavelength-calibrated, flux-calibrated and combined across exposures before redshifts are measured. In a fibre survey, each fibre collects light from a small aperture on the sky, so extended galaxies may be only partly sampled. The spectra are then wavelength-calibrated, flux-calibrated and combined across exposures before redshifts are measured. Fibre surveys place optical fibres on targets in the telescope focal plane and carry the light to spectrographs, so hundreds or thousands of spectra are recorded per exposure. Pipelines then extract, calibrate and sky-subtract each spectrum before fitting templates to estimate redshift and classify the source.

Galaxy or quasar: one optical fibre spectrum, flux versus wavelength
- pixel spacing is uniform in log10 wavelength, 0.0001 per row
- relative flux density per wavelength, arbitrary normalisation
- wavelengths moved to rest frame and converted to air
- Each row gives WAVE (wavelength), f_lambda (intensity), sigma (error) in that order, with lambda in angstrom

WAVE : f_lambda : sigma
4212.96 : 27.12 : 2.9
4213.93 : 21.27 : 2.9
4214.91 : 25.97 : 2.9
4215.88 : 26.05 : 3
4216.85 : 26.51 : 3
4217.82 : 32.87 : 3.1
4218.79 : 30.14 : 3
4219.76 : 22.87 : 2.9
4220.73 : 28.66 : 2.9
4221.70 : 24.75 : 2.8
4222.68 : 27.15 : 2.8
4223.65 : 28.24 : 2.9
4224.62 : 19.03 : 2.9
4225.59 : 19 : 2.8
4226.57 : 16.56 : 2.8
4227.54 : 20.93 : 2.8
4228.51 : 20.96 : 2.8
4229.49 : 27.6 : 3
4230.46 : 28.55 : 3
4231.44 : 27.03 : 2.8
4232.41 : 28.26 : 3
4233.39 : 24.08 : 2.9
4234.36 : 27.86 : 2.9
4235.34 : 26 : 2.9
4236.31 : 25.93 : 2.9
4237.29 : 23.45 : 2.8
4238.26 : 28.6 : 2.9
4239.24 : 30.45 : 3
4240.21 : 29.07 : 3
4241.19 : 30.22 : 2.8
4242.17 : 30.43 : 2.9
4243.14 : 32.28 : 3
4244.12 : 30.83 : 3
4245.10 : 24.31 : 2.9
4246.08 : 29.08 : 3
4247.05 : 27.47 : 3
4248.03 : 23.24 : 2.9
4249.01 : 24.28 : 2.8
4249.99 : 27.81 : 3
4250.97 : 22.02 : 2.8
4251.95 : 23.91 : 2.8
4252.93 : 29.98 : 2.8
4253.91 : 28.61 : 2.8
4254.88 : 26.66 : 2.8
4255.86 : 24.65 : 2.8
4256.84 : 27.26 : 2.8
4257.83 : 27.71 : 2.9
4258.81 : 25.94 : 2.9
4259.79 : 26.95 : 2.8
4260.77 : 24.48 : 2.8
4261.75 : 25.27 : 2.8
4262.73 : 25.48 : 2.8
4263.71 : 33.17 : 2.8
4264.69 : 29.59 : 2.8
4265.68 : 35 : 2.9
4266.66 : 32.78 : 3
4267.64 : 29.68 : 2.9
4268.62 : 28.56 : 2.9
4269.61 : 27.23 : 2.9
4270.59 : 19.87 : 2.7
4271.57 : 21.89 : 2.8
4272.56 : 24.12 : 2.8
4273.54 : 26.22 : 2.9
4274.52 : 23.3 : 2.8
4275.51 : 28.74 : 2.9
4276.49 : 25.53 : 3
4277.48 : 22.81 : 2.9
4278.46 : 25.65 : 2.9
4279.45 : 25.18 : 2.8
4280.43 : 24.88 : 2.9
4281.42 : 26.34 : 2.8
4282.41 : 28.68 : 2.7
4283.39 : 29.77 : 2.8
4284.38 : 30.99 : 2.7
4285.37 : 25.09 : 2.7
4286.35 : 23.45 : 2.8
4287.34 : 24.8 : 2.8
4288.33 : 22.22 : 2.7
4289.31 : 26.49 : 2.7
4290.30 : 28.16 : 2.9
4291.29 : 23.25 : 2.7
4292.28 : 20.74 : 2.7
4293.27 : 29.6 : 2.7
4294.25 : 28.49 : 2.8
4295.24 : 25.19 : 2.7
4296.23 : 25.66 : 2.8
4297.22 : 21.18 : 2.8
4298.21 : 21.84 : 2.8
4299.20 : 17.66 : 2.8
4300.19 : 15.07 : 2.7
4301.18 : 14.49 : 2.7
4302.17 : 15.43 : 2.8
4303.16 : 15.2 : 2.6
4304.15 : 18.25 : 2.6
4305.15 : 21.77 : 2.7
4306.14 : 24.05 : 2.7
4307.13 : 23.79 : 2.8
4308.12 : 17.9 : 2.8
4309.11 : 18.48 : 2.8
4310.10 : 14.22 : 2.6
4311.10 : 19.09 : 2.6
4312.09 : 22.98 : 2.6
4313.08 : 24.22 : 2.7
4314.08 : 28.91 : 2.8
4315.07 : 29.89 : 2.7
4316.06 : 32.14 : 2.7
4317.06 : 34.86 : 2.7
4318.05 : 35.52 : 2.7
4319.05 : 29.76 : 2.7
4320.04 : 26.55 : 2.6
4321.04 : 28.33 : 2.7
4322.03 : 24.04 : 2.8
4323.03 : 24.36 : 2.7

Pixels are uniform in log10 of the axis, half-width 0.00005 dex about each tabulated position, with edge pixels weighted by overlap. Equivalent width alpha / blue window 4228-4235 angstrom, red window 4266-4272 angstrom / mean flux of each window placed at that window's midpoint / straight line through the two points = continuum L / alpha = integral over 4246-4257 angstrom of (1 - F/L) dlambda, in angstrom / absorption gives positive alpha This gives 0.2 angstrom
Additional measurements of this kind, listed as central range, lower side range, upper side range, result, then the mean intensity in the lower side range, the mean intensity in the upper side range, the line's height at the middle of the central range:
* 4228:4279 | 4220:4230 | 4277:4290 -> -5.0 angstrom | 23.3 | 25.9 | 24.6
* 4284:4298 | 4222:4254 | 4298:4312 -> -3.6 angstrom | 26.1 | 18.4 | 20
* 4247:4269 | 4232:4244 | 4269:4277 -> -1.1 angstrom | 28.1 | 24.7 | 26.1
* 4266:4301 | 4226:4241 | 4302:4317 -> -2.4 angstrom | 25.7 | 22.3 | 23.5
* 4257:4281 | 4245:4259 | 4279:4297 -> -0.5 angstrom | 26.2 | 26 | 26.1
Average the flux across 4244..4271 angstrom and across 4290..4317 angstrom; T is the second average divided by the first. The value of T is 0.82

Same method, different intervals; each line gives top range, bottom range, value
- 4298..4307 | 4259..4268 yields 0.63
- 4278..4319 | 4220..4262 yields 0.92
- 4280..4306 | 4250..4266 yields 0.85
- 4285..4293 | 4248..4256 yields 0.94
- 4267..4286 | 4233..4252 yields 0.96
